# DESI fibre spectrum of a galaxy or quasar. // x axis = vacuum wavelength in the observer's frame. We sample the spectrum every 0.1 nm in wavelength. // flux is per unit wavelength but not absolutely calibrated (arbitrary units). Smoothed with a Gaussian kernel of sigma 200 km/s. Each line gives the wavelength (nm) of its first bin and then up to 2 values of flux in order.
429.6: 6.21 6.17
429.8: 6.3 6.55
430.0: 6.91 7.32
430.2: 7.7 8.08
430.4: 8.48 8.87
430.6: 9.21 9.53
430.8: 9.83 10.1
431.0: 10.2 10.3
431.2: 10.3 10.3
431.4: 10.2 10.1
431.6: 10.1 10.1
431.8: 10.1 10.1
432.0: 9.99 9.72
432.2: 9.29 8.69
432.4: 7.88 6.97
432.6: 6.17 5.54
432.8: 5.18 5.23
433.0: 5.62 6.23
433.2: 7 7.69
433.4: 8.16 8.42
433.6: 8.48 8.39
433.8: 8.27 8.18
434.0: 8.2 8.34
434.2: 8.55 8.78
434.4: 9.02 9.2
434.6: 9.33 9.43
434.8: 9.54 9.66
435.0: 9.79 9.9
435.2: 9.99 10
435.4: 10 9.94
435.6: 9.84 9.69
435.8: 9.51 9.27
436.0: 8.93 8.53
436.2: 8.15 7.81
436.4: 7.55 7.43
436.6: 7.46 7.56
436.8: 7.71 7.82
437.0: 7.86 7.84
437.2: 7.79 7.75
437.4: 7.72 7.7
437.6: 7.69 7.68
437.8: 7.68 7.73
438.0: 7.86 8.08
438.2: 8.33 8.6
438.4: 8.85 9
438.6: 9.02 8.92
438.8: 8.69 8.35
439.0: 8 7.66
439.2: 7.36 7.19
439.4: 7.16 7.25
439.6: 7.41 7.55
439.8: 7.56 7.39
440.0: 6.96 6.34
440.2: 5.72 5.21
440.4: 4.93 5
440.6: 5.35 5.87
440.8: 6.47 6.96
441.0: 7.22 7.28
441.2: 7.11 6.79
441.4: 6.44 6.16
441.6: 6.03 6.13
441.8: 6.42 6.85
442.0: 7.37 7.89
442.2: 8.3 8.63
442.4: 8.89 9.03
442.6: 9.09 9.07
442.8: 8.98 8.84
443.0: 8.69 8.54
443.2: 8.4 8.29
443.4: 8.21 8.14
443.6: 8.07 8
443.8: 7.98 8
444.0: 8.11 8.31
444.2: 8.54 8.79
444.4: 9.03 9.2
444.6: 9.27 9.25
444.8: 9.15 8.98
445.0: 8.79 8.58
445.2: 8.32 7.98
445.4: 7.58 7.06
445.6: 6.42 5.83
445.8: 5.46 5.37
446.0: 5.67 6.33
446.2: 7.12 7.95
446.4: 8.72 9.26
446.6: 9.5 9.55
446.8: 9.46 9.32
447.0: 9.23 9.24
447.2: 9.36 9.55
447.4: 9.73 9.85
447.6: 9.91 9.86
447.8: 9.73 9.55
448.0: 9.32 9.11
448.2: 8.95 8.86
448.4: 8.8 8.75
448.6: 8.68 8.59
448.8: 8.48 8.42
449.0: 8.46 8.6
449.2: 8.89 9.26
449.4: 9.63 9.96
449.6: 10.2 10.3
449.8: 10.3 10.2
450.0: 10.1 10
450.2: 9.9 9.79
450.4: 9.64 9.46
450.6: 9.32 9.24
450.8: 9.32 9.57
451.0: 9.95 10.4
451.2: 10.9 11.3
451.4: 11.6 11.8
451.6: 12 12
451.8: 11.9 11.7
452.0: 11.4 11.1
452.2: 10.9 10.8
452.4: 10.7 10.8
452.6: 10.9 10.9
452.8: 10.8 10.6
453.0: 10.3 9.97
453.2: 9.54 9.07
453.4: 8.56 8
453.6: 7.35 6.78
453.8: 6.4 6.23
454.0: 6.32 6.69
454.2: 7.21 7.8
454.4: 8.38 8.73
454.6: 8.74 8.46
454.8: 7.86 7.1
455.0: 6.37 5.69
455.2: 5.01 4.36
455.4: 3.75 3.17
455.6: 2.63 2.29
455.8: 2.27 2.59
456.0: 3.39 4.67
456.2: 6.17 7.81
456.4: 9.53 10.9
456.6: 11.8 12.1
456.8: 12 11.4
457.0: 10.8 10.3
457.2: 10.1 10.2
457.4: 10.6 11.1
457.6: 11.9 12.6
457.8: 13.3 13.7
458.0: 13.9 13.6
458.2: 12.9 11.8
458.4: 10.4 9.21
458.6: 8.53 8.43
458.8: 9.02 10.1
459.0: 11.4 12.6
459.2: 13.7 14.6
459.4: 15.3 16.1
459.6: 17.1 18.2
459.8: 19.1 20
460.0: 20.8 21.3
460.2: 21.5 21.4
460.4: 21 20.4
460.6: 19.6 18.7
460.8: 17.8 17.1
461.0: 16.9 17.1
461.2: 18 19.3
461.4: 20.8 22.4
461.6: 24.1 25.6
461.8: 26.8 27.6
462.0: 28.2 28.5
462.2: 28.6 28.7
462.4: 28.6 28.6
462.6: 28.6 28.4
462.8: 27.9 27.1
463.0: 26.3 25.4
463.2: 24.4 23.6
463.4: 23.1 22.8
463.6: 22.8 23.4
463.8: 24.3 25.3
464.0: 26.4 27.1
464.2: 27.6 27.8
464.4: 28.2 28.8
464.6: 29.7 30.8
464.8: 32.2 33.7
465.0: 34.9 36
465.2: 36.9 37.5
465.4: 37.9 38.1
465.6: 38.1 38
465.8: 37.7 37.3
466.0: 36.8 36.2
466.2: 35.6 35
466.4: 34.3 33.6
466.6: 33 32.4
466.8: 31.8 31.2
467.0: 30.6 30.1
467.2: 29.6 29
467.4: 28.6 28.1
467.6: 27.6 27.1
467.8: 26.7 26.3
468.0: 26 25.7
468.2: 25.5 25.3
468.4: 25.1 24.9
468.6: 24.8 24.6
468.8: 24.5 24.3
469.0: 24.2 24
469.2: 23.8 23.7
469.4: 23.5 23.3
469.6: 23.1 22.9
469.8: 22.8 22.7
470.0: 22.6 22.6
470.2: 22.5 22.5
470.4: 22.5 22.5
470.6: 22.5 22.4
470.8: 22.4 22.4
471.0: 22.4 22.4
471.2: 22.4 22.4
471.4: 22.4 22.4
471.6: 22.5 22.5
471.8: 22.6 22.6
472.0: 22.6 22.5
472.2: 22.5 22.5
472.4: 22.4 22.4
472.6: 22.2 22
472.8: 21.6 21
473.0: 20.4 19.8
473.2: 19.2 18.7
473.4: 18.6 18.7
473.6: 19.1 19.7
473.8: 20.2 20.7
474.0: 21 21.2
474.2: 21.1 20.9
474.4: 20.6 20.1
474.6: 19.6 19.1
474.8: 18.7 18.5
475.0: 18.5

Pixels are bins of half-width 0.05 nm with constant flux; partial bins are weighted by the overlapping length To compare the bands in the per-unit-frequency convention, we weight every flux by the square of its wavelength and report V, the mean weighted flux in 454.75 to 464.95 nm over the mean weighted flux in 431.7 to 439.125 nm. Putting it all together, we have 2.32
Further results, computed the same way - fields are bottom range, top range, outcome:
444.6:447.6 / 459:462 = 2.51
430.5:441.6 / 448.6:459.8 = 1.29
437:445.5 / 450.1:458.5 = 1.25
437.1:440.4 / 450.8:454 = 1.40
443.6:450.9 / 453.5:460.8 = 1.29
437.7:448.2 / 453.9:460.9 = 1.50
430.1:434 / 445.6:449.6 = 1.09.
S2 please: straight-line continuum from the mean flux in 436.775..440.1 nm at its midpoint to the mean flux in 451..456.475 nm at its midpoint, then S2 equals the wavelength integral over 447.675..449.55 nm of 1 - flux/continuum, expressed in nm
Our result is -0.219 nm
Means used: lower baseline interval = 7.86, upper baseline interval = 8.21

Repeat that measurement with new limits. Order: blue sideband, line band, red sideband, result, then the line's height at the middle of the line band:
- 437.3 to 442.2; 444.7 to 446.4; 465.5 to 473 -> 0.55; 11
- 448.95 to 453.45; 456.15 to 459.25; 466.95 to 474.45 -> 0.75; 14.6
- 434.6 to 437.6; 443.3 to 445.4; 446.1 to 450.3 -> 0.13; 9.08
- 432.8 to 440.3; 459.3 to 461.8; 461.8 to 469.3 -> 0.58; 25.6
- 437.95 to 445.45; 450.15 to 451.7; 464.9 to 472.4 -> 0.44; 14.5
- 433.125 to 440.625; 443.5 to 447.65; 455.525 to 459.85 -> 0.38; 9.18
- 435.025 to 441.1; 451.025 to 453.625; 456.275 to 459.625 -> 0.00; 10.6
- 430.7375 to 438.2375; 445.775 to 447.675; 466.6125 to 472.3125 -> 0.76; 14.2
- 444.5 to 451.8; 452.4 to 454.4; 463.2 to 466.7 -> 0.91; 16.1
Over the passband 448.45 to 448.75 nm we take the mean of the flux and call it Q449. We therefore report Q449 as 8.67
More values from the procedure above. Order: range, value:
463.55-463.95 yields 24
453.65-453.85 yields 6.59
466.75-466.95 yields 31.5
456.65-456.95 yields 11.8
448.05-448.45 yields 8.93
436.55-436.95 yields 7.64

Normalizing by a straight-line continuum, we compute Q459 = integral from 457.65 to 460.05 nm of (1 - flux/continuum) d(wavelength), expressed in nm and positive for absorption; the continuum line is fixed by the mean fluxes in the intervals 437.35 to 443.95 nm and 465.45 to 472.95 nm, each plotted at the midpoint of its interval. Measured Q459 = 0.73 nm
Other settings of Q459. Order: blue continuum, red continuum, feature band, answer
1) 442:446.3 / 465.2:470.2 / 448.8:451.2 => 0.66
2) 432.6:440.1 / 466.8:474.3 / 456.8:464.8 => -0.19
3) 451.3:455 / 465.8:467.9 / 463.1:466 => -0.24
